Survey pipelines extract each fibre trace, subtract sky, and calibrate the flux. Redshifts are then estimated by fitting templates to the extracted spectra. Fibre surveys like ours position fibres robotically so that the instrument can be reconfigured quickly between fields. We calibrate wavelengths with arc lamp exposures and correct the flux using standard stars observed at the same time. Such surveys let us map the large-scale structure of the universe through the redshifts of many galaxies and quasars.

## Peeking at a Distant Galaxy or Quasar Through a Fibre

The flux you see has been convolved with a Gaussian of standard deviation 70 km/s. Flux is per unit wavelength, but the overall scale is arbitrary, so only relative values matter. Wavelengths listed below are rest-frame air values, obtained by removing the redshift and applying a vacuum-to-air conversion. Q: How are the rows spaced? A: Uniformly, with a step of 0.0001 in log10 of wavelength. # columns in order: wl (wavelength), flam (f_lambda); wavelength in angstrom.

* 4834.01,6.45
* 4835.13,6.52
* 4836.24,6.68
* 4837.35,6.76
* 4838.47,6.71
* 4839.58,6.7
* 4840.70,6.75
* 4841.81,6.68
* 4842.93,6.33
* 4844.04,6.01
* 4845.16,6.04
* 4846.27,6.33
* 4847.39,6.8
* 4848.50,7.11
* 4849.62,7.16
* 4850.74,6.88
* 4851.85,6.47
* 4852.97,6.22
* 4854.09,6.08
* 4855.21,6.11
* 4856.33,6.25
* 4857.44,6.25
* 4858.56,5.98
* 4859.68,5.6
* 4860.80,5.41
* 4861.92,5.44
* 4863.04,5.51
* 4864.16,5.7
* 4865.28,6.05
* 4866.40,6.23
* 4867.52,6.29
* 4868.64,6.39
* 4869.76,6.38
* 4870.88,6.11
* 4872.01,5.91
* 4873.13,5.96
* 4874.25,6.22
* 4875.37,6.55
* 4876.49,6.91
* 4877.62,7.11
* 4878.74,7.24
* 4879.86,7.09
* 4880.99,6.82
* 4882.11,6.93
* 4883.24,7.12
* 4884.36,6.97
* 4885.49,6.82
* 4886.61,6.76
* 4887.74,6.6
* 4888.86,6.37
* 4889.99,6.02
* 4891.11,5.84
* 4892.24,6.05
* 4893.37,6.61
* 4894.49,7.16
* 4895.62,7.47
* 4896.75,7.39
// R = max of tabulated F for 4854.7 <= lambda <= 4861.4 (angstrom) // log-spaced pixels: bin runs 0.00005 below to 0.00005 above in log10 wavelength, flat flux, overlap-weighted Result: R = 6.25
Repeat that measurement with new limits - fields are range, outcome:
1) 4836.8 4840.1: 6.76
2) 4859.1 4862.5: 5.6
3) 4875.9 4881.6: 7.24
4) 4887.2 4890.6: 6.6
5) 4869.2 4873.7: 6.38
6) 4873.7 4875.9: 6.55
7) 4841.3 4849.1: 7.11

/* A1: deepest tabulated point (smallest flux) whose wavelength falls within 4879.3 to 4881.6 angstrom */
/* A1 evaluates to 6.82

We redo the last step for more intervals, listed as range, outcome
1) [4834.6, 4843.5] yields 6.33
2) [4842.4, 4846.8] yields 6.01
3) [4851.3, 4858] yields 6.08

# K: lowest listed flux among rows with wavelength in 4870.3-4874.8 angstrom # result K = 5.91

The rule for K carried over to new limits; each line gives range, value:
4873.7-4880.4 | 6.22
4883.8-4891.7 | 5.84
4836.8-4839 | 6.71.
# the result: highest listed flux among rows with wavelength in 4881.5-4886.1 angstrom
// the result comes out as 7.12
